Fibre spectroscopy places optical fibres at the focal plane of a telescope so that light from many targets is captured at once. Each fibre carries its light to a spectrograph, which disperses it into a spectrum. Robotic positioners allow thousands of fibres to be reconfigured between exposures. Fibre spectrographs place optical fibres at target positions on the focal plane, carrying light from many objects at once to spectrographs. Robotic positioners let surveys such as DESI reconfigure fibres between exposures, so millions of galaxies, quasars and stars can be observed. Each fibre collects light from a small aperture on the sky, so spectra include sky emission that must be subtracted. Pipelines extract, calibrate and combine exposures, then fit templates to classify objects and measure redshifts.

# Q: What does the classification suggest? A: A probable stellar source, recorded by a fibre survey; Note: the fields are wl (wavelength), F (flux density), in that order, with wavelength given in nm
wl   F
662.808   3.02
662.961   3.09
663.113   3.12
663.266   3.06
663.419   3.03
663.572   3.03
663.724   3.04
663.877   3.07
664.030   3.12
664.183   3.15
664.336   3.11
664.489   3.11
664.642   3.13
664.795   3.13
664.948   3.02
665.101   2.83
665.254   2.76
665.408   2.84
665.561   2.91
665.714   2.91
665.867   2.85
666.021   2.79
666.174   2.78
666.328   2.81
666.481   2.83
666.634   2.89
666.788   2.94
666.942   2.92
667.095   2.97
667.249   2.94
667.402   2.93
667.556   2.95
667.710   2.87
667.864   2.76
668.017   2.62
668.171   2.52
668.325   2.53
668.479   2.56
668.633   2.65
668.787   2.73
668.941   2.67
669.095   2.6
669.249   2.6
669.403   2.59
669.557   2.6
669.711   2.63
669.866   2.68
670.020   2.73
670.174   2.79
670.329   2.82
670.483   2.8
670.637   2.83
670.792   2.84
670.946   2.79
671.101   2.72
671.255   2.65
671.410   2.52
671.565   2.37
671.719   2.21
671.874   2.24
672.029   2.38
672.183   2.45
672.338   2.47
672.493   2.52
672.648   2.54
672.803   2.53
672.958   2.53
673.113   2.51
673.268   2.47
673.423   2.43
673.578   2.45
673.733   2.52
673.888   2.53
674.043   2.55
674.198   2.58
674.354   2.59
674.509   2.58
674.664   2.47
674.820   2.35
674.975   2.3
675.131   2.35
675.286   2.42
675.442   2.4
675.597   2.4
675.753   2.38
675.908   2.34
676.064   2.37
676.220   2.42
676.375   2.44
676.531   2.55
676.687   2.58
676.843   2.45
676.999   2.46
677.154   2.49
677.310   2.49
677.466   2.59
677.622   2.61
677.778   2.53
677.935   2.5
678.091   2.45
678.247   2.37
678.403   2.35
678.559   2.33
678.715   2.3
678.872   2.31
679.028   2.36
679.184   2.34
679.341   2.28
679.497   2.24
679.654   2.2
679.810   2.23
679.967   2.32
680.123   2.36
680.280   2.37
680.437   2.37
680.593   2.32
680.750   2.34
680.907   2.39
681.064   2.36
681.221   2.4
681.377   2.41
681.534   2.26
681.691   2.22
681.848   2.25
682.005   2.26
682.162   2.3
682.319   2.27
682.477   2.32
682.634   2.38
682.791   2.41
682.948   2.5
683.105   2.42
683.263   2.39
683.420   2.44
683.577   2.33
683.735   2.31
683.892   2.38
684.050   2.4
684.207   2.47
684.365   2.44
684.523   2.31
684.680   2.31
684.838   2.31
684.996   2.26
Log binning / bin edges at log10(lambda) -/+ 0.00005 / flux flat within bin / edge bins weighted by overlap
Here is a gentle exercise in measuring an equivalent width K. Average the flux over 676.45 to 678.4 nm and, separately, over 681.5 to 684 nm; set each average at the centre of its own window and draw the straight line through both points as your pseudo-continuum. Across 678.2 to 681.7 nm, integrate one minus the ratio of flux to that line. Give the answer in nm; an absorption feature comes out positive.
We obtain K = 0.14 nm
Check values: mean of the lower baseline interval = 2.5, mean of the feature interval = 2.33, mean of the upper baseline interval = 2.34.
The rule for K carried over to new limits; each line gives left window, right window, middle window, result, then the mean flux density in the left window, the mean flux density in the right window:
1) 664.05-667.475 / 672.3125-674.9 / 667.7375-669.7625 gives 0.11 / 2.94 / 2.51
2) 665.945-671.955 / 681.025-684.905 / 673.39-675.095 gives 0.06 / 2.71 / 2.35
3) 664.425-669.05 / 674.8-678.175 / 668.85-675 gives 0.16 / 2.84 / 2.45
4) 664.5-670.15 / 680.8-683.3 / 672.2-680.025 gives 0.28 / 2.79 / 2.35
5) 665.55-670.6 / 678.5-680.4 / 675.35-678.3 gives -0.07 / 2.76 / 2.3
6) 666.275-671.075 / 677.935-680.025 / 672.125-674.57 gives 0.04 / 2.75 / 2.32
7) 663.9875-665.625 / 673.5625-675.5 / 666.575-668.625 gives 0.04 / 3.01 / 2.47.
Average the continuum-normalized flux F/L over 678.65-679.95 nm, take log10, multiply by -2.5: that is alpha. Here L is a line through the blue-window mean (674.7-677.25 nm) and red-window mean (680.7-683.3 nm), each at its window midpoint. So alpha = 0.04 mag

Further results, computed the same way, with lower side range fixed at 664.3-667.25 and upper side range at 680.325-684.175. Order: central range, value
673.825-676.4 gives 0.069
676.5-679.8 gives 0.037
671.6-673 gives 0.114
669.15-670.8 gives 0.025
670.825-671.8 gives 0.072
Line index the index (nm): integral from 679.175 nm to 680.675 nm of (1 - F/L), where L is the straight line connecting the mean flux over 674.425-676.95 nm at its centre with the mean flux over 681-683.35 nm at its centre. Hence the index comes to 0.04 nm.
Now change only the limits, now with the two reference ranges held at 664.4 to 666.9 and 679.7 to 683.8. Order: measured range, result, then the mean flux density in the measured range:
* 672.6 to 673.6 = 0.057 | 2.5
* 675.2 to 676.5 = 0.076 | 2.4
